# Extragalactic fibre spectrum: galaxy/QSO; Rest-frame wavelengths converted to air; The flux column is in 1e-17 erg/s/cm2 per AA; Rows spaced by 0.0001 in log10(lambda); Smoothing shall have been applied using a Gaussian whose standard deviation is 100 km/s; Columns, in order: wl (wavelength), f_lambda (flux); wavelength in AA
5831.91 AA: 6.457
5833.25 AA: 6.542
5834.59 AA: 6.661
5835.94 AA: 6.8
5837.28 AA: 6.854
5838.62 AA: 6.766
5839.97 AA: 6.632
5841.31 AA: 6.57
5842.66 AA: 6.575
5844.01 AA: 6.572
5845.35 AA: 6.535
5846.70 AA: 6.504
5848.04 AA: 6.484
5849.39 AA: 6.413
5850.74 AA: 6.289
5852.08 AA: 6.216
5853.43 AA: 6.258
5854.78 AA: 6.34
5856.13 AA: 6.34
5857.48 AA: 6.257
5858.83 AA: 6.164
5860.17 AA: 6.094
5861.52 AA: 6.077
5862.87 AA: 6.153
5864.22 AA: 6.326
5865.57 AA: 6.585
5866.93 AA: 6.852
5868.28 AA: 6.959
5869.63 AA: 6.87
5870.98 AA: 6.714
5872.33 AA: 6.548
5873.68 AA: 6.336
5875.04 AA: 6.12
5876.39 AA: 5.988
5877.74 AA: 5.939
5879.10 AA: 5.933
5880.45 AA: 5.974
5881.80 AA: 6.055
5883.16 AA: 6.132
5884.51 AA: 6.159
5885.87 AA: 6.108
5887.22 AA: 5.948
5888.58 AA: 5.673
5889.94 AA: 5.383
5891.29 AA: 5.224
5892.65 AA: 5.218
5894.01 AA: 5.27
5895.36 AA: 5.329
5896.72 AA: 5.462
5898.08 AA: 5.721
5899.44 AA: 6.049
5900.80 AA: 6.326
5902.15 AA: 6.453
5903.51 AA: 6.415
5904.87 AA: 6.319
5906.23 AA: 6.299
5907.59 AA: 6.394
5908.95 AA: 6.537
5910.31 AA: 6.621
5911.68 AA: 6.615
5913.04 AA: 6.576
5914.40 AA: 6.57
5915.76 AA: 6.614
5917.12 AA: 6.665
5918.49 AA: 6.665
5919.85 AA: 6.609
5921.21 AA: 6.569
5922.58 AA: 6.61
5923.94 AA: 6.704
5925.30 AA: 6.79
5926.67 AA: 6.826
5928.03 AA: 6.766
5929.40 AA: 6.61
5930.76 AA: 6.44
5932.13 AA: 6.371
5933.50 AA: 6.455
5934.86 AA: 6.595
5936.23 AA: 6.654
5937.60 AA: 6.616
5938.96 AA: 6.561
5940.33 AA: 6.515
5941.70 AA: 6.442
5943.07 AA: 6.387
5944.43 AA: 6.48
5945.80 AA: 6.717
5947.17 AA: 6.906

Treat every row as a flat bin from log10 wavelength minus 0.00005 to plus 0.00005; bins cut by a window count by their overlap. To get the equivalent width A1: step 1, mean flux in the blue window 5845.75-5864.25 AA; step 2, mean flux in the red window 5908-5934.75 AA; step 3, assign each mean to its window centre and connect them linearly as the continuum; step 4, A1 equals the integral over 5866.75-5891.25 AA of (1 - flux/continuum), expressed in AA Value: 0.9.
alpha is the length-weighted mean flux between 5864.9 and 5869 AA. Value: 6.79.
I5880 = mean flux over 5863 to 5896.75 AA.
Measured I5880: 6.06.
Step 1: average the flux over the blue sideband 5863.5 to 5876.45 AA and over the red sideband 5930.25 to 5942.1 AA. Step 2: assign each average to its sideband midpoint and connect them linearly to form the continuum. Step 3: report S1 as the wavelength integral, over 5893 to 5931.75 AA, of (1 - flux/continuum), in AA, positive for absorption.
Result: 0.9 AA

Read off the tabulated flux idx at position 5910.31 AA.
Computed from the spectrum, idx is 6.621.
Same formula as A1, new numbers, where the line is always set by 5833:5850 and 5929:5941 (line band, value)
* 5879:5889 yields 0.86 AA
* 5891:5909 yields 1.75 AA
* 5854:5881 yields 1.06 AA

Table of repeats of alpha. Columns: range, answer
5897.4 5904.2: 6.2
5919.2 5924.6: 6.62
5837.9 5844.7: 6.62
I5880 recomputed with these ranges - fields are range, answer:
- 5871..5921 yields 6.13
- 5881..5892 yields 5.83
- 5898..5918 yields 6.43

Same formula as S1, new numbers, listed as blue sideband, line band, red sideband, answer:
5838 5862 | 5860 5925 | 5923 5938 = 2.8 AA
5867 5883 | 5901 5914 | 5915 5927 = 0.2 AA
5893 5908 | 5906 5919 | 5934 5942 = -0.8 AA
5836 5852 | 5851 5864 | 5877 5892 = 0.2 AA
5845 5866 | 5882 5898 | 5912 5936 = 2.0 AA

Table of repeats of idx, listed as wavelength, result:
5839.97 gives 6.632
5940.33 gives 6.515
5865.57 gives 6.585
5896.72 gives 5.462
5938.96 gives 6.561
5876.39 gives 5.988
